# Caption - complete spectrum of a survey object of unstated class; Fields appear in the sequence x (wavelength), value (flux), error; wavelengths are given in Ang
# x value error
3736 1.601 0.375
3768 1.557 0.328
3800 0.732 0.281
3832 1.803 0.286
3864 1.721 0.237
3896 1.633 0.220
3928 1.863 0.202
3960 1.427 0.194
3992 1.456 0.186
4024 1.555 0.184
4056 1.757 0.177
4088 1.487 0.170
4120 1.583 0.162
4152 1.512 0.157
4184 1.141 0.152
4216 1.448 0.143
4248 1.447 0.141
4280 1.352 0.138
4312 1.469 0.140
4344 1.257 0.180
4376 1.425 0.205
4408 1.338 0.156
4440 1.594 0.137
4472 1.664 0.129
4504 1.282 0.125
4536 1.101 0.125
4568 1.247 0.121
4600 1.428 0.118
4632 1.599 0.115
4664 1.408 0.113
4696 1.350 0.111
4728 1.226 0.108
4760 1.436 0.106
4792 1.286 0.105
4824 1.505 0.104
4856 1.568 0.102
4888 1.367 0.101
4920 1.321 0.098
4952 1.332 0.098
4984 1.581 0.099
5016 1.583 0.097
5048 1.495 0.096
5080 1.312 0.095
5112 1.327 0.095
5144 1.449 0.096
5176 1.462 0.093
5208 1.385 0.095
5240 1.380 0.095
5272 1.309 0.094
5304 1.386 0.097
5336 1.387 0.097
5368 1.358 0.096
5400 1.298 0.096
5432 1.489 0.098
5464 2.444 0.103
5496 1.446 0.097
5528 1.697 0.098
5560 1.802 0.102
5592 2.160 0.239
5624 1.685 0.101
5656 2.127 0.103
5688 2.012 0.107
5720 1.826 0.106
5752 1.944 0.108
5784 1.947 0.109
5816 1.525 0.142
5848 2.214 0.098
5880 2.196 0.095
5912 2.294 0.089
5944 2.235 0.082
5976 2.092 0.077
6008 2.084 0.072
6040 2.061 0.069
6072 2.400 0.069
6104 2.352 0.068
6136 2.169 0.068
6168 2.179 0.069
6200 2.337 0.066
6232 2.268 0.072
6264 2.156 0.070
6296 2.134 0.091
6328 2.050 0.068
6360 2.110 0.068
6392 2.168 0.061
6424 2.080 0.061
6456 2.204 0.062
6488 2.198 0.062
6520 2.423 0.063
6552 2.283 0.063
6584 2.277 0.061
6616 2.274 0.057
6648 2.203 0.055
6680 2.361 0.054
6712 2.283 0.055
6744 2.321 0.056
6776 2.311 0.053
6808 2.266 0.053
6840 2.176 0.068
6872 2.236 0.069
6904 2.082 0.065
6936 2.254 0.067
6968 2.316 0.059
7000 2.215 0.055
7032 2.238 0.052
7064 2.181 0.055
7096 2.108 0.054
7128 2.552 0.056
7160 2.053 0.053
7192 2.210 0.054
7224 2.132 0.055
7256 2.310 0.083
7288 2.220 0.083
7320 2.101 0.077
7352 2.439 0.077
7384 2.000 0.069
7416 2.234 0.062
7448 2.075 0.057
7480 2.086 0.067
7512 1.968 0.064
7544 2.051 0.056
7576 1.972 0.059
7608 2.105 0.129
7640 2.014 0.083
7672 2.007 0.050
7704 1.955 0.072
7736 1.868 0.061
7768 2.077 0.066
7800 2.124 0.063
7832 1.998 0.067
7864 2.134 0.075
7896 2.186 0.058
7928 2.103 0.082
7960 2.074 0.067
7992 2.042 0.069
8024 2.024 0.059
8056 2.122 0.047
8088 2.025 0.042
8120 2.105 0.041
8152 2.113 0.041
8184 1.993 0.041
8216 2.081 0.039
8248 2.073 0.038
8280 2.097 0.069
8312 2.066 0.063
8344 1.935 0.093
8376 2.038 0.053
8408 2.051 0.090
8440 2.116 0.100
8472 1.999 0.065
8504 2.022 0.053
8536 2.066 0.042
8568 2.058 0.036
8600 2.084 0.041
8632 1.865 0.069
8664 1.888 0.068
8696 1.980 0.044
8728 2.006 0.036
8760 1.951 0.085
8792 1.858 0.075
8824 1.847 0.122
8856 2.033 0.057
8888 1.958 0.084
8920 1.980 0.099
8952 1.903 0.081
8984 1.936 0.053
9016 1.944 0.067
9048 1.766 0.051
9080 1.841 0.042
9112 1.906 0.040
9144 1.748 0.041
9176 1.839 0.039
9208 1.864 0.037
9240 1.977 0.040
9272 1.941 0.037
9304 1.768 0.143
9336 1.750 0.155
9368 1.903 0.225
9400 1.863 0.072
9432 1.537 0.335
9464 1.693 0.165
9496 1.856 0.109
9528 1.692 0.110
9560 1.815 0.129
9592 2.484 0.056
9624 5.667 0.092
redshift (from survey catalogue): 0.466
